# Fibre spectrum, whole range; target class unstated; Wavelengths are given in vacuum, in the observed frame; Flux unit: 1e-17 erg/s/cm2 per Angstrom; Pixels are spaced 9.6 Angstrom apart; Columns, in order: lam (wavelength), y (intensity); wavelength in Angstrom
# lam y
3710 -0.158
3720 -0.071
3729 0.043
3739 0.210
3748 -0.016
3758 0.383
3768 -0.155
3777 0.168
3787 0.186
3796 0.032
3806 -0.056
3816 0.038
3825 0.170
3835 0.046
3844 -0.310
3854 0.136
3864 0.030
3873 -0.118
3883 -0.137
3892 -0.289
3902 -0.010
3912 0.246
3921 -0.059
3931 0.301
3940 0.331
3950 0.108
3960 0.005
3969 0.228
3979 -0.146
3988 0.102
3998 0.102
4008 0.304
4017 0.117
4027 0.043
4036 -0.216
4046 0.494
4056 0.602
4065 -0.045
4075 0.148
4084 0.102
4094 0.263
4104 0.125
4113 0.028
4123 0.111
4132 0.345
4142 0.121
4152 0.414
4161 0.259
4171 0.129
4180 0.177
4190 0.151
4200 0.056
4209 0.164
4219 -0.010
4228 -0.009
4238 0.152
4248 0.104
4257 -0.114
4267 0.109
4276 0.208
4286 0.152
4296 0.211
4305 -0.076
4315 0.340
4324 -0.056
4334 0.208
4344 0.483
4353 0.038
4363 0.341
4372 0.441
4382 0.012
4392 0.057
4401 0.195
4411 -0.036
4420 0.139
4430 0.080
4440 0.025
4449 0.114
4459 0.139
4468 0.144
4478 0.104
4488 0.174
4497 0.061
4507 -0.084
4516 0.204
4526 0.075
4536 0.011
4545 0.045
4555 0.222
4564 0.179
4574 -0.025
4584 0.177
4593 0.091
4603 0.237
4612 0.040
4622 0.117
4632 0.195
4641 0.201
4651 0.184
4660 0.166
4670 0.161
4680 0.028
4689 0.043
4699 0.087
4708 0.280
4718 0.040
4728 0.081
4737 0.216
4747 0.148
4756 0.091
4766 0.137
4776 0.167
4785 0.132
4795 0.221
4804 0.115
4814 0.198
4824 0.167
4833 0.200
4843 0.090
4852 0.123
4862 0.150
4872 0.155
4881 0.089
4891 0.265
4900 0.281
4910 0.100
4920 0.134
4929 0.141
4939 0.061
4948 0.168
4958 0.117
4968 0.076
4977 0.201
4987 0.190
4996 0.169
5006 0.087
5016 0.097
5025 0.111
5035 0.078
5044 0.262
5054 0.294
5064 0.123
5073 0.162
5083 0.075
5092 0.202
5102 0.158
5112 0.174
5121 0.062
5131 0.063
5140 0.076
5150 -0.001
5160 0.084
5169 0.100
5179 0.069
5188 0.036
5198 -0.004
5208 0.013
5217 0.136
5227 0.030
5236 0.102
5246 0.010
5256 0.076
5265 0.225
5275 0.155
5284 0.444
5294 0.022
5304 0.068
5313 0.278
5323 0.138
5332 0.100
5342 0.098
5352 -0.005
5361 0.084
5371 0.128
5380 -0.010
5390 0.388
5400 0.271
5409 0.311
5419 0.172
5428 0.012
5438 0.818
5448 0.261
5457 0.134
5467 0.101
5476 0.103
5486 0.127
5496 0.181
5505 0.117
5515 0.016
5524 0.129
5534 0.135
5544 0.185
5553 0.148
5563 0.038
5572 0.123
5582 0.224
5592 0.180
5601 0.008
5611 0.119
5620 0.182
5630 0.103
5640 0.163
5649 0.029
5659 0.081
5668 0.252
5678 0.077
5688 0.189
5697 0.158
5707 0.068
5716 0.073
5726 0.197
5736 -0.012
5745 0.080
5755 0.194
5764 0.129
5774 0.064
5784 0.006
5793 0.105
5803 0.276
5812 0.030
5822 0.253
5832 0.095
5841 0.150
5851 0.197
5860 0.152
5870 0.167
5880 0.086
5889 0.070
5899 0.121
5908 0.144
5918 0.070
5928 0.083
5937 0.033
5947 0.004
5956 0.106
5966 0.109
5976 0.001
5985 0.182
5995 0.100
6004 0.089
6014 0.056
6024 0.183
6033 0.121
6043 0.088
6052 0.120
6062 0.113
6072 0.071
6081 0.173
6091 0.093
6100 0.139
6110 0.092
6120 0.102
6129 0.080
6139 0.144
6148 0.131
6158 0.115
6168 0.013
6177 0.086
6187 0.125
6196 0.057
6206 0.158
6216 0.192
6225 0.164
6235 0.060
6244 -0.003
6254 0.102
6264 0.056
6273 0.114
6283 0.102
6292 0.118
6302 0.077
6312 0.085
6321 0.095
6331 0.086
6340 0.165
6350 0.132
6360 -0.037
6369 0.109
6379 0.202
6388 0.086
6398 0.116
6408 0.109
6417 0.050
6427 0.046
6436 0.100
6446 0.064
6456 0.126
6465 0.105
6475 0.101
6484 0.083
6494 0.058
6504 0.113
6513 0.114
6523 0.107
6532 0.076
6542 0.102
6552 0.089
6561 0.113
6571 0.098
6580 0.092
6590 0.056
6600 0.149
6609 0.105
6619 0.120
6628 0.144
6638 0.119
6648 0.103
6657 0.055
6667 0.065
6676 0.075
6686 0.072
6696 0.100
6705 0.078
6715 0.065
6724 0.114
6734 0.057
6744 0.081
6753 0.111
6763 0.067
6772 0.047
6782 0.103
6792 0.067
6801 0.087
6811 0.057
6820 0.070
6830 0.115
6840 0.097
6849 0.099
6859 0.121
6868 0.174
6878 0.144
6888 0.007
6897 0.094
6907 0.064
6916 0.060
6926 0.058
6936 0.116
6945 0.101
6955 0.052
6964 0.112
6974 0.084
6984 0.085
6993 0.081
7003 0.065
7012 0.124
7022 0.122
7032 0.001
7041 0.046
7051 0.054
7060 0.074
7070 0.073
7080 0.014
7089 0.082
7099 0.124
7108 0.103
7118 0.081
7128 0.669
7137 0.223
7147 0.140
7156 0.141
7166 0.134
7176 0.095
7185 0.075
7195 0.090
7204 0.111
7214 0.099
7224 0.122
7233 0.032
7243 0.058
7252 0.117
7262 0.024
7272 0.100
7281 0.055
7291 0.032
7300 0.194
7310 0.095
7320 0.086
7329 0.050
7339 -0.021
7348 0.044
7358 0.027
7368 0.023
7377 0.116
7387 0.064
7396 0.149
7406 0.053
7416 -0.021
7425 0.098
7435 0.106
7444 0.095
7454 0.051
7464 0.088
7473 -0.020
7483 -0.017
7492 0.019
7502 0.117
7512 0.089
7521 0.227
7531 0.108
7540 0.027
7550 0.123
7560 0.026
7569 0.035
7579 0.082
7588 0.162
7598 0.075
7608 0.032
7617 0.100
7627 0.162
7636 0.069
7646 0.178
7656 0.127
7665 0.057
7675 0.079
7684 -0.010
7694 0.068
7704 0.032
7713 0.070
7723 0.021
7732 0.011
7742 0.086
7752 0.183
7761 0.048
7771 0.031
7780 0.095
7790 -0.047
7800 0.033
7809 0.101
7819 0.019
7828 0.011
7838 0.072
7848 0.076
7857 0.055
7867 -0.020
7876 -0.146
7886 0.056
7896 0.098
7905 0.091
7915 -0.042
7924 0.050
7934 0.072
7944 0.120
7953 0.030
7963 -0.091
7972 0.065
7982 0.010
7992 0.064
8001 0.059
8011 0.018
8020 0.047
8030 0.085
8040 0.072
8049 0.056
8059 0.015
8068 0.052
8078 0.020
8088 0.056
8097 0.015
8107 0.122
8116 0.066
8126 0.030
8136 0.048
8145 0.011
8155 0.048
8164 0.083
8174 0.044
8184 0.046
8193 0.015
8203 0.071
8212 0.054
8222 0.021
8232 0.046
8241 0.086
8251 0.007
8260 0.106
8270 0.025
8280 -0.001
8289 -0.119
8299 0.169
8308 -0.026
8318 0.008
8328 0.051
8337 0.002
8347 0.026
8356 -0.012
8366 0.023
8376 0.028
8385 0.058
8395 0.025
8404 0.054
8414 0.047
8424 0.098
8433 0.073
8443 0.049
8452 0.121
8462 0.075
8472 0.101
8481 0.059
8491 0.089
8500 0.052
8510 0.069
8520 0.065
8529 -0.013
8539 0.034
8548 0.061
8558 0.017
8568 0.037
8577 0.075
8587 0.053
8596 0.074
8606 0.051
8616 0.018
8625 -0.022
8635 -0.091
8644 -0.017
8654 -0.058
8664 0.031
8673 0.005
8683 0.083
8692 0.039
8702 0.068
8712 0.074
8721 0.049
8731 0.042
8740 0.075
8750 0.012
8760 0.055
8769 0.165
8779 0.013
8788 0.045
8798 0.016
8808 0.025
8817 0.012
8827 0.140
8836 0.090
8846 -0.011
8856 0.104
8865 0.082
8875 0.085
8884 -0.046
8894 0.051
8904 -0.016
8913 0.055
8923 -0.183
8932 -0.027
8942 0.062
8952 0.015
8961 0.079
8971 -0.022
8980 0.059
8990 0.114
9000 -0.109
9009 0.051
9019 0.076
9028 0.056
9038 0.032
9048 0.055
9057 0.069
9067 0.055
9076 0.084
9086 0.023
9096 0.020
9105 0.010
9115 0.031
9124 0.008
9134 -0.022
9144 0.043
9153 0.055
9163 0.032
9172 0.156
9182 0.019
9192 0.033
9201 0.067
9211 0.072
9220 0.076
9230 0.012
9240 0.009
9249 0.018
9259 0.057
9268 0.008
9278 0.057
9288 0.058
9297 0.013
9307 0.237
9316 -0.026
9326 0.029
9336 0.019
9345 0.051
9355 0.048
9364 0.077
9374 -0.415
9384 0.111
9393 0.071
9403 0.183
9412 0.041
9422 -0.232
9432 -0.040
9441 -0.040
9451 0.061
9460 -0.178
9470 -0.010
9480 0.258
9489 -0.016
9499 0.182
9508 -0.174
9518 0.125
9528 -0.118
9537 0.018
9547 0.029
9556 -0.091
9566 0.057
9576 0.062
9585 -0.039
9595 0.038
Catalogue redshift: 0.086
